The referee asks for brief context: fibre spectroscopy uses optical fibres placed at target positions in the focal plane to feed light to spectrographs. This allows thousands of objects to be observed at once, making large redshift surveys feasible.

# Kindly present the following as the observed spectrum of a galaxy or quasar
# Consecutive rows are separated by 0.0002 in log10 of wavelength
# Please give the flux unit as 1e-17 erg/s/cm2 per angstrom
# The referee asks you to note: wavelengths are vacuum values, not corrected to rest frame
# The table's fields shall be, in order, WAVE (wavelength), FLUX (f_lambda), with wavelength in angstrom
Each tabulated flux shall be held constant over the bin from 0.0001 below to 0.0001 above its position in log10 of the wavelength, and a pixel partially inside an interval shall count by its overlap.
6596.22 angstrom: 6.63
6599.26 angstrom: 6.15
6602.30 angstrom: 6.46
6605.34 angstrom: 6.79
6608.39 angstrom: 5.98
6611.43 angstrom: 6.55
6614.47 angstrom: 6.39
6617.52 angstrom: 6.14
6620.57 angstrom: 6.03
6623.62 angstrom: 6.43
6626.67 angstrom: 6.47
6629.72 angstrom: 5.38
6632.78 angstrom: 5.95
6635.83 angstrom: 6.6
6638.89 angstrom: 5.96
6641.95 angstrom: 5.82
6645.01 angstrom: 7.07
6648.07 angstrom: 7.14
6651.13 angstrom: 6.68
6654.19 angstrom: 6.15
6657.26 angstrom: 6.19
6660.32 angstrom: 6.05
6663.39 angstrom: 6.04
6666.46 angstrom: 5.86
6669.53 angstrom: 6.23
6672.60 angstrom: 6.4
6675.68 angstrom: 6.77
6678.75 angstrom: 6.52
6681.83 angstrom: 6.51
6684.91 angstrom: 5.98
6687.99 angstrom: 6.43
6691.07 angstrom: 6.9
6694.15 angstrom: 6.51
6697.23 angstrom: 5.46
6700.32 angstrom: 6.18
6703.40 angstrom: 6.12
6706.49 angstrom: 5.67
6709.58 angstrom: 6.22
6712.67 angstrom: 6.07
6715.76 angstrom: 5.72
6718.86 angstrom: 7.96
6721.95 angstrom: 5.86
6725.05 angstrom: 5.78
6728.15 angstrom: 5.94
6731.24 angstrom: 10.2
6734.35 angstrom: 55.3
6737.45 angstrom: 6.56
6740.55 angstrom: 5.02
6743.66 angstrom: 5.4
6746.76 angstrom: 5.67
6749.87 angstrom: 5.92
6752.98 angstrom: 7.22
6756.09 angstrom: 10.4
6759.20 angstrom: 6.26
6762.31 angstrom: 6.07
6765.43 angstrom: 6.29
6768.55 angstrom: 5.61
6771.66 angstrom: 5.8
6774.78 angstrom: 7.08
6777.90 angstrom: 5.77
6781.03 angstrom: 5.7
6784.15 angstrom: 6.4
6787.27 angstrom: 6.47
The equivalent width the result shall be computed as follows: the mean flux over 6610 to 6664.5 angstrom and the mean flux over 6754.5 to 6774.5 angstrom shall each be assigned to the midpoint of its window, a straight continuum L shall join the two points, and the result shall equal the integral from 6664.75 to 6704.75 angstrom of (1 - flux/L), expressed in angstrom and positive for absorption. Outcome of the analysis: 1.0 angstrom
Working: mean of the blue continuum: 6.28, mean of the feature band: 6.3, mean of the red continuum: 6.76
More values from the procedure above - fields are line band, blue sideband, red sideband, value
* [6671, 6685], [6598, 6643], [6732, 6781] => 2.1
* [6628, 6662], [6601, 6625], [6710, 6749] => 5.2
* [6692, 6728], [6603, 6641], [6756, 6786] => 0.9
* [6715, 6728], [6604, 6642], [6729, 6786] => 3.2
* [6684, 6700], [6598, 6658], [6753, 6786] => 0.4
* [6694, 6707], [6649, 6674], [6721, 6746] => 4.9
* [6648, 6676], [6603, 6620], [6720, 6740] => 9.8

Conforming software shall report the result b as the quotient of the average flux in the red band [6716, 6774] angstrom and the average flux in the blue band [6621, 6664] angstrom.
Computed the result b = 1.5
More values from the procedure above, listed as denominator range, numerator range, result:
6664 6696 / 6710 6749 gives 1.60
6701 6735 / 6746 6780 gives 0.68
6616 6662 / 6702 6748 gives 1.53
